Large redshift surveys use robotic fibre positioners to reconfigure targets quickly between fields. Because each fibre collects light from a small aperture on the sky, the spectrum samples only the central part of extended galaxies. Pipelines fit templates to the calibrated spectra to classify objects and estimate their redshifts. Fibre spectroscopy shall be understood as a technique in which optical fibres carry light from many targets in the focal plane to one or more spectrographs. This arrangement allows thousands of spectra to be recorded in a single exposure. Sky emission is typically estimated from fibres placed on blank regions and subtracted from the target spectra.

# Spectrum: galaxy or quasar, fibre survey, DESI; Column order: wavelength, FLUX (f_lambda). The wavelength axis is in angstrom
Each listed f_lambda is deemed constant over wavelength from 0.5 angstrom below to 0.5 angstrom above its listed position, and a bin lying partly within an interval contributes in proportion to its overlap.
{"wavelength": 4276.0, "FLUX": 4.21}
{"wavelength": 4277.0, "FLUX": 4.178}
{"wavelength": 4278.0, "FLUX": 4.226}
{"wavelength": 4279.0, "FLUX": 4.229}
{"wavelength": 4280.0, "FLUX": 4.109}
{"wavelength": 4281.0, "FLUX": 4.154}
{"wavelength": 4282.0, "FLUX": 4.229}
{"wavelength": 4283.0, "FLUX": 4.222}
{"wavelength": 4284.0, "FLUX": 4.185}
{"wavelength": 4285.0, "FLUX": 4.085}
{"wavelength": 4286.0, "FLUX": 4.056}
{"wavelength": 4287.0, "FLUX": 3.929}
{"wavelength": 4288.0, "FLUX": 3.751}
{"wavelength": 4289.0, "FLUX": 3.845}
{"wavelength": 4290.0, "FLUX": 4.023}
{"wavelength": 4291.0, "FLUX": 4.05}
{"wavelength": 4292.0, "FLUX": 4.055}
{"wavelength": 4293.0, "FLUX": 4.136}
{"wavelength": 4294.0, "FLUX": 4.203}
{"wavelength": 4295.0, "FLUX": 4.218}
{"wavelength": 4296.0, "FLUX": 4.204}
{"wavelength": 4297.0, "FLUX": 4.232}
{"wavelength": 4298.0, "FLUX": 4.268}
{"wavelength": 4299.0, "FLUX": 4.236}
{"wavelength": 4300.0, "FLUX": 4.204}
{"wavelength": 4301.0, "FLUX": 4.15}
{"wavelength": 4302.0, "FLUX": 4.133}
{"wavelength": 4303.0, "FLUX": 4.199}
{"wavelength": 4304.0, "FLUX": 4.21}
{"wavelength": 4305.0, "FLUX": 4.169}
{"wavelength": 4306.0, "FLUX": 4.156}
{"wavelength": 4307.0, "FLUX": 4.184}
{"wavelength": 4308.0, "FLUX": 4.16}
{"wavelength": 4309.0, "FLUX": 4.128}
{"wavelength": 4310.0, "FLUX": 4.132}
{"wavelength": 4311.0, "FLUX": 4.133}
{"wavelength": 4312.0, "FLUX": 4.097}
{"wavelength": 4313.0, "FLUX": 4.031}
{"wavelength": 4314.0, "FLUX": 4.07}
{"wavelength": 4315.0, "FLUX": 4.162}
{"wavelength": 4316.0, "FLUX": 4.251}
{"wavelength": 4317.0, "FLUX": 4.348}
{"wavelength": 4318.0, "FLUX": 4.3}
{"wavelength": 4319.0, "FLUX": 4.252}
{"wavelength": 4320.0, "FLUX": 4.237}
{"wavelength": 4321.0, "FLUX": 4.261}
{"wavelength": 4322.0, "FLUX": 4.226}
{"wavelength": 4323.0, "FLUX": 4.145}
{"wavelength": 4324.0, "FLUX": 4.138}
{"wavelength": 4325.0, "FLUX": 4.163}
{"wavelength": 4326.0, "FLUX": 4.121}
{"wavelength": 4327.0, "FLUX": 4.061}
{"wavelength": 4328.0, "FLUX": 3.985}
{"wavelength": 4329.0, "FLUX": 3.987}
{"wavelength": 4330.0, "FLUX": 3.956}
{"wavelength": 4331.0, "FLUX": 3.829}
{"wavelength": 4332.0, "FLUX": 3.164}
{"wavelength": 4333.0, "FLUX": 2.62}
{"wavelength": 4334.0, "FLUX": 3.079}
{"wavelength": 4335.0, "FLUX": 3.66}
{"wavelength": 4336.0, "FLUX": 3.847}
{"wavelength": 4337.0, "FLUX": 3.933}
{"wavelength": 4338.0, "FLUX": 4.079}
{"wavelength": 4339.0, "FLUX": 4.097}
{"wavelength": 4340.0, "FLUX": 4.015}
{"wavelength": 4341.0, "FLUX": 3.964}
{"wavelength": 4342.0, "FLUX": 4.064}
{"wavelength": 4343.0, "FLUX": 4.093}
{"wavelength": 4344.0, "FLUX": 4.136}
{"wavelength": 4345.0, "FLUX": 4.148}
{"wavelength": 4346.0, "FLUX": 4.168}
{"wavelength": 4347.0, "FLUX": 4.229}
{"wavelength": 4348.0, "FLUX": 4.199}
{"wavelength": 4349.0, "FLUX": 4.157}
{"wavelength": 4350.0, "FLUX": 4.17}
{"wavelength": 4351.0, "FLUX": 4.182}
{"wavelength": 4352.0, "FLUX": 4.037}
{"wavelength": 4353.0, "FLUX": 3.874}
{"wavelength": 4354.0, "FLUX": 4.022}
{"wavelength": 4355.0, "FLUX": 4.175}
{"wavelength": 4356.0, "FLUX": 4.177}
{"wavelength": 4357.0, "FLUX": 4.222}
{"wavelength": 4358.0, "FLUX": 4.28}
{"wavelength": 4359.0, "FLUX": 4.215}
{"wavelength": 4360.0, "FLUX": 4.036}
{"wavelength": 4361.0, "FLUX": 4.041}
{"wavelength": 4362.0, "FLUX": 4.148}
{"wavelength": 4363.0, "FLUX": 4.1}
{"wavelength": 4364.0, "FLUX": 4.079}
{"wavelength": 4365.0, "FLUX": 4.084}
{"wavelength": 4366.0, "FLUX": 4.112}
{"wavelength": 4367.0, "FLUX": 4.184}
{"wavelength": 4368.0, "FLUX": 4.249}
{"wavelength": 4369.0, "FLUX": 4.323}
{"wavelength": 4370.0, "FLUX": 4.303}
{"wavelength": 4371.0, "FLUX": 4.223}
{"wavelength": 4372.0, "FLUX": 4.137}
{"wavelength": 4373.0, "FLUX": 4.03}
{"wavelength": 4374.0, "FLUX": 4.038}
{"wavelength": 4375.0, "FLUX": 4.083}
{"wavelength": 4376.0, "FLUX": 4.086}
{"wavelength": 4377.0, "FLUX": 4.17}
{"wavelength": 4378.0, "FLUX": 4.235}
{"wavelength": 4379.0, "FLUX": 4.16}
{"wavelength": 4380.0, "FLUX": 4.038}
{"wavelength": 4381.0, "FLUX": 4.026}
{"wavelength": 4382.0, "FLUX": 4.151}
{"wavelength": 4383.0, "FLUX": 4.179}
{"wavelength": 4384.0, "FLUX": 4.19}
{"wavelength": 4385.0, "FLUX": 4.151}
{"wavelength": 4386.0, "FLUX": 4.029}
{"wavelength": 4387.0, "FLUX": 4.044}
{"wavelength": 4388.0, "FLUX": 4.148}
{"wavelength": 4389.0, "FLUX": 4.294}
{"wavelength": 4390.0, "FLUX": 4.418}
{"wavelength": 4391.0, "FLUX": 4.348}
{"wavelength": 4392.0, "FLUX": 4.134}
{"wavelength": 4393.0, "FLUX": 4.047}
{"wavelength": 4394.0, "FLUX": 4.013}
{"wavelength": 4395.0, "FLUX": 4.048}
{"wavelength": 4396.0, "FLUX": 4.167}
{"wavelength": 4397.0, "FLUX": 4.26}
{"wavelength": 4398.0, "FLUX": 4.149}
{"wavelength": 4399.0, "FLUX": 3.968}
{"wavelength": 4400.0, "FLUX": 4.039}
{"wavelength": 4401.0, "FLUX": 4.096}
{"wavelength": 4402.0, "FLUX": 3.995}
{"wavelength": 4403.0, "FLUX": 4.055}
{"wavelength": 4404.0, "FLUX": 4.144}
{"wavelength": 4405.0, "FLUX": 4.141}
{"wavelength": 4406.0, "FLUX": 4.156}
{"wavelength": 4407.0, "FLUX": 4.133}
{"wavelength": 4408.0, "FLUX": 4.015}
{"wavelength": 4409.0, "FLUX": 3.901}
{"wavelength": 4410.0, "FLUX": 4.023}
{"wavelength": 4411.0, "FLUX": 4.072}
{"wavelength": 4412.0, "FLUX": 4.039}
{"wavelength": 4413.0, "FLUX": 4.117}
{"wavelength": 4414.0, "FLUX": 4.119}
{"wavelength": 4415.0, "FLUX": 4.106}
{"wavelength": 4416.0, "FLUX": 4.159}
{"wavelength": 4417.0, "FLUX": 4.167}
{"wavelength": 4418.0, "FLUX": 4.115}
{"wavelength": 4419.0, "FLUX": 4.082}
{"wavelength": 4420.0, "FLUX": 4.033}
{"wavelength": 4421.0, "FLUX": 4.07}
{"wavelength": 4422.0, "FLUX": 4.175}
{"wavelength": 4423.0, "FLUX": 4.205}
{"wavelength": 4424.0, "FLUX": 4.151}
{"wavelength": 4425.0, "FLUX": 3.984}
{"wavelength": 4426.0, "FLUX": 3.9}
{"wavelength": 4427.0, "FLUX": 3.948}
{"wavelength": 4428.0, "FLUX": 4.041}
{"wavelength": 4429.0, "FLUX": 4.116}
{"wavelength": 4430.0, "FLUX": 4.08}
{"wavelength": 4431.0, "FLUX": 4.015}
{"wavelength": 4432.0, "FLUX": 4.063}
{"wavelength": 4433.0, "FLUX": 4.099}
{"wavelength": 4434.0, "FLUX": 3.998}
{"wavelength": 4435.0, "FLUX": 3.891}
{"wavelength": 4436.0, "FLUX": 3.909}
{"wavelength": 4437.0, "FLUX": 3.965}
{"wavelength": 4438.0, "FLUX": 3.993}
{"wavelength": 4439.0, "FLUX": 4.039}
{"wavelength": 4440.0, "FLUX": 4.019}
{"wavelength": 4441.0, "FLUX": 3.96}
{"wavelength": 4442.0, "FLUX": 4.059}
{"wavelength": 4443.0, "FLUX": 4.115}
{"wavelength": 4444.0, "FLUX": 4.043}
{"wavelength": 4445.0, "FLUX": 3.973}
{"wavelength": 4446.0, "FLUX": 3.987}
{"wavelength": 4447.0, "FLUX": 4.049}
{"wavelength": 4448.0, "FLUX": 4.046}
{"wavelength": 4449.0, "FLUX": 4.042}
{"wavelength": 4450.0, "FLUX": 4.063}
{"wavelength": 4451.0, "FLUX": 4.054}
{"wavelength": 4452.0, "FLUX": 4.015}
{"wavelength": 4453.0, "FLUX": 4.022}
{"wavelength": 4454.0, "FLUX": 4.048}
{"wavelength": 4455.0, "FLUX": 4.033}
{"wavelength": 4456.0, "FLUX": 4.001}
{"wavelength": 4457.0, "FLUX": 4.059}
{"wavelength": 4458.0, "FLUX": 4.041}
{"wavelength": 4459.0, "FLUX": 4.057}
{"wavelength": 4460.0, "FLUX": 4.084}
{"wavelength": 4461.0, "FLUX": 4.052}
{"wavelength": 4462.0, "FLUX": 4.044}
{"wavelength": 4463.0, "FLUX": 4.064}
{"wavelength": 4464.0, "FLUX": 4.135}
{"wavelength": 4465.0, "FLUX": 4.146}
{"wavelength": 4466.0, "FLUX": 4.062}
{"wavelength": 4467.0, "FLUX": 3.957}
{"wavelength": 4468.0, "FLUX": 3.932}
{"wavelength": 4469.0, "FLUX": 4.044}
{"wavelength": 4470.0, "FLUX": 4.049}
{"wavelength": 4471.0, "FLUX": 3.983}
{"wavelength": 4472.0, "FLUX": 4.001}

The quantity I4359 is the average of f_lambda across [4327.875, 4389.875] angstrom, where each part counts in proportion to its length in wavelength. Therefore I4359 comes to 4.05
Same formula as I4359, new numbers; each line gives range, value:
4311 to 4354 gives 4.01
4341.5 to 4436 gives 4.11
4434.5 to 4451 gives 4.01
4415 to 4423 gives 4.12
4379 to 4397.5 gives 4.15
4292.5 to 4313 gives 4.17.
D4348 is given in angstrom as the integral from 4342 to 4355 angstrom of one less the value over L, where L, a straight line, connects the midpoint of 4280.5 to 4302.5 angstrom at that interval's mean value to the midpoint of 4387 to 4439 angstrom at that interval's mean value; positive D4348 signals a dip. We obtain -0.1 angstrom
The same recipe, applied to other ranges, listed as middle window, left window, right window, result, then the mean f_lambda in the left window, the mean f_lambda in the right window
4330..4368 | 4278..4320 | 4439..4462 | 1.1 angstrom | 4.15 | 4.04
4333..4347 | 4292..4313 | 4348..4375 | 0.8 angstrom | 4.17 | 4.14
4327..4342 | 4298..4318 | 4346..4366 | 1.4 angstrom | 4.17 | 4.13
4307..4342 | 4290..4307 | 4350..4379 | 1.4 angstrom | 4.17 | 4.14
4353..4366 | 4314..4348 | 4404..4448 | -0.4 angstrom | 4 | 4.05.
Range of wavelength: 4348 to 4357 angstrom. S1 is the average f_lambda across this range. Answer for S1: 4.11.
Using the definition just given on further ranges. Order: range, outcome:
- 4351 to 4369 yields 4.13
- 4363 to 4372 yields 4.19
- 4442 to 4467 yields 4.05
